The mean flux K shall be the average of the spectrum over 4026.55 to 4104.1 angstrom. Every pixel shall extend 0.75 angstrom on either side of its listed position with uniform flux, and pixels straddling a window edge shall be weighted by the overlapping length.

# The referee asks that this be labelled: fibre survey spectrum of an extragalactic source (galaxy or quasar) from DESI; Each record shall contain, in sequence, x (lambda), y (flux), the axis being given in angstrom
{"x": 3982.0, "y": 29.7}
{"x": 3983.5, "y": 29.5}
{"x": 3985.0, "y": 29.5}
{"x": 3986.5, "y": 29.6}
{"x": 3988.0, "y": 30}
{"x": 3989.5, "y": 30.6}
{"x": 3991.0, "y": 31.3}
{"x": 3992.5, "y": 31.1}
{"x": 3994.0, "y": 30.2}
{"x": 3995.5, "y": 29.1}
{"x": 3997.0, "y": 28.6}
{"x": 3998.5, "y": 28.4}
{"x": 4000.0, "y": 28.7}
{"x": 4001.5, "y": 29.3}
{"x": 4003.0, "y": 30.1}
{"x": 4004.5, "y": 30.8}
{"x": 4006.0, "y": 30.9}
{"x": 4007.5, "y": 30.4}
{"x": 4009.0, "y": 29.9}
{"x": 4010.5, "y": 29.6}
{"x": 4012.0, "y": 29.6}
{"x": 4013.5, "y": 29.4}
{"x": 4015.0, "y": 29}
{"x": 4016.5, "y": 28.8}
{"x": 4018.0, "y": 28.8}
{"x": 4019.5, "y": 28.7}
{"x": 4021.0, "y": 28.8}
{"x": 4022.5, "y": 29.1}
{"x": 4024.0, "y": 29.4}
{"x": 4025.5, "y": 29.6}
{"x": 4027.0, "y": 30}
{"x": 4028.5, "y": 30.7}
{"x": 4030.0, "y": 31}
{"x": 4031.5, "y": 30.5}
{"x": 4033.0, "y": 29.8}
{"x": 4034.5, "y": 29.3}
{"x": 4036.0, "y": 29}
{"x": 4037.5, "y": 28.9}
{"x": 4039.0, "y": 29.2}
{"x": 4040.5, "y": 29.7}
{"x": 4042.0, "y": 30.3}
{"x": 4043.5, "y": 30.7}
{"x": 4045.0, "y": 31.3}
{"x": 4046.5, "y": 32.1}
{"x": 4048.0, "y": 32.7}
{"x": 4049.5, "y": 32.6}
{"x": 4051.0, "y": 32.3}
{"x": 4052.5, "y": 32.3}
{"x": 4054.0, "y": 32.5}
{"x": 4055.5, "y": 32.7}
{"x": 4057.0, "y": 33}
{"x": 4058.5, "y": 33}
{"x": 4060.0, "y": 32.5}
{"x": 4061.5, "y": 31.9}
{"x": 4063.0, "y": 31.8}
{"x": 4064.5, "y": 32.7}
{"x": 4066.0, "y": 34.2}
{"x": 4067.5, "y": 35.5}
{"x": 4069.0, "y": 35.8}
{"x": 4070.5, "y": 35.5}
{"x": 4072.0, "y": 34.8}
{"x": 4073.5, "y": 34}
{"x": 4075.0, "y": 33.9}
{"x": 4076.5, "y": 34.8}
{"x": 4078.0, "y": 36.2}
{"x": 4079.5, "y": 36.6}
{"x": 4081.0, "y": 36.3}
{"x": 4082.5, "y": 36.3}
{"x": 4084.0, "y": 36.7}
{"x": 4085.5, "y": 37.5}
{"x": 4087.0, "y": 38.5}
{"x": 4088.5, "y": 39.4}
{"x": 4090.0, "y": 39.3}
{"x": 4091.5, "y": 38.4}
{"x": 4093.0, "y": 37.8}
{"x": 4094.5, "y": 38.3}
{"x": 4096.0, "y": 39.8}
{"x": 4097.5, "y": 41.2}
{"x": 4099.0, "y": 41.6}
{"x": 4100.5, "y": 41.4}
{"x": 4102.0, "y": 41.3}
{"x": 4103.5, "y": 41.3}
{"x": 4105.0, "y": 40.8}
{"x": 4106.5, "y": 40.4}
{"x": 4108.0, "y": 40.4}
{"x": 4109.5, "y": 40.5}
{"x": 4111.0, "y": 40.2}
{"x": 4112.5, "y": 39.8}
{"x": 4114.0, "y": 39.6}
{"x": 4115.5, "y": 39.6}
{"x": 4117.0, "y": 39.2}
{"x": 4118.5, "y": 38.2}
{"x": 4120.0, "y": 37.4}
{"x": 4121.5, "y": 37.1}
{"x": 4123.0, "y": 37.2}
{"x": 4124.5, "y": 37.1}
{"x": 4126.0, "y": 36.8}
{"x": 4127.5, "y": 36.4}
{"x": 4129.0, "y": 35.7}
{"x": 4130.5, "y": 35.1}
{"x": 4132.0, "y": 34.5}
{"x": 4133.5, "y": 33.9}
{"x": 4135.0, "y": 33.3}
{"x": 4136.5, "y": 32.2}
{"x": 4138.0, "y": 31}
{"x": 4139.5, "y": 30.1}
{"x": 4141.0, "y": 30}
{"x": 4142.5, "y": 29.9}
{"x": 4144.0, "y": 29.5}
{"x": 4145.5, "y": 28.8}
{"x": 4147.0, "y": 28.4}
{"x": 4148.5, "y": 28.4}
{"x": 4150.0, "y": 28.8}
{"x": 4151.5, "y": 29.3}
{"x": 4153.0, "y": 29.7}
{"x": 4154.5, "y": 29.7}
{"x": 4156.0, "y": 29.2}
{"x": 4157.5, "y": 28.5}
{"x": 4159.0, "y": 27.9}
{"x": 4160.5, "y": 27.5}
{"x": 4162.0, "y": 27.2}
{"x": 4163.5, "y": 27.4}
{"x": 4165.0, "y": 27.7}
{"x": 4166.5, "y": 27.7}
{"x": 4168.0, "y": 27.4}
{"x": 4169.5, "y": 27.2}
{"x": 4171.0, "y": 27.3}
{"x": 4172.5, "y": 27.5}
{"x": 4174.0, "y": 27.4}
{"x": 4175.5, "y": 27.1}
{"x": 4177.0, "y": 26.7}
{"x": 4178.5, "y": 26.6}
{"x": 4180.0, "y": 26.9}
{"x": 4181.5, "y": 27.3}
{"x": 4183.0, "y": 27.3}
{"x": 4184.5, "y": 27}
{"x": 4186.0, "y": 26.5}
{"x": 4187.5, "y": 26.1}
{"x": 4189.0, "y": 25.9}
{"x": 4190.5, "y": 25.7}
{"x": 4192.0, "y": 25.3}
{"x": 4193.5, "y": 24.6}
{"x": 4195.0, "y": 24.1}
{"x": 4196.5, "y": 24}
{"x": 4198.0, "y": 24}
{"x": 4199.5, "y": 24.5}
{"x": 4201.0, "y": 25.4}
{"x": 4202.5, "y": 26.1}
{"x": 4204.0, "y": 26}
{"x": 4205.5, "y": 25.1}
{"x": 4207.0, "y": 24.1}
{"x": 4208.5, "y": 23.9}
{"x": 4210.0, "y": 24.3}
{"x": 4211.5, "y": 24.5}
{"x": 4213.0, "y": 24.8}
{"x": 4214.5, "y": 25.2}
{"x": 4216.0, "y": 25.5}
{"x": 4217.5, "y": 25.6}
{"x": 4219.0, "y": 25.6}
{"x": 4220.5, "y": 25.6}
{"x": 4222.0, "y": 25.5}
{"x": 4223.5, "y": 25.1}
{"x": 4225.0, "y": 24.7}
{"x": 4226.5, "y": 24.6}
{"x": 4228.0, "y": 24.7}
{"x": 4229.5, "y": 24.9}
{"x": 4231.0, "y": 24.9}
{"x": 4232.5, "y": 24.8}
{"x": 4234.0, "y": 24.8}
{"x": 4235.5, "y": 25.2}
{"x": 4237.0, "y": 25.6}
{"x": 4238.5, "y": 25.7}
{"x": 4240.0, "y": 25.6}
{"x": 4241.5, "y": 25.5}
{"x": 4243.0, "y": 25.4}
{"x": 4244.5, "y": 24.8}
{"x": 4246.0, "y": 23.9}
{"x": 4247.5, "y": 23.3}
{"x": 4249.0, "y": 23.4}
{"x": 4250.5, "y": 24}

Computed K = 34.4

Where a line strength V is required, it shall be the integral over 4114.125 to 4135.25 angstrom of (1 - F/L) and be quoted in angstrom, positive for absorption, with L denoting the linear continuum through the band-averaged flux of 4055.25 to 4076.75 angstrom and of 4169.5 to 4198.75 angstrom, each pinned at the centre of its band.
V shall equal -4.7 angstrom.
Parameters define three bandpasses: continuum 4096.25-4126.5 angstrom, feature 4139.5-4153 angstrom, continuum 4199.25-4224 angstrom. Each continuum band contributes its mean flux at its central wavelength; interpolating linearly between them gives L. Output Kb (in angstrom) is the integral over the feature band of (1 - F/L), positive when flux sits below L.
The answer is 2.1 angstrom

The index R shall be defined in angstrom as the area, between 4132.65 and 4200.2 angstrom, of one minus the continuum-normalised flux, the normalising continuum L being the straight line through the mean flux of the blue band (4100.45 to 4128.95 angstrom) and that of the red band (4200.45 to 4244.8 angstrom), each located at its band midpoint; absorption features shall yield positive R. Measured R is 9.43 angstrom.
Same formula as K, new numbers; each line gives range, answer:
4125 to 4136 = 35.1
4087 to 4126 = 39.4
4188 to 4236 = 25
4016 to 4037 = 29.5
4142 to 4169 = 28.5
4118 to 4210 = 28.9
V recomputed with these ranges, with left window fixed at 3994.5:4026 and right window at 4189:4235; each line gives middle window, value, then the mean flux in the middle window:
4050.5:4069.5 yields -3.21 angstrom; 33.1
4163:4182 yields -1.05 angstrom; 27.2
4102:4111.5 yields -4.67 angstrom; 40.7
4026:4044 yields -0.67 angstrom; 29.9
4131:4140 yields -2.03 angstrom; 32.6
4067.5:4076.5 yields -2.19 angstrom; 34.9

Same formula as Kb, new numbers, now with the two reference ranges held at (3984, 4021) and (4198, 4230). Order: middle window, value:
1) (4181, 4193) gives -0.34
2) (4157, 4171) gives -0.79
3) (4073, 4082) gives -2.36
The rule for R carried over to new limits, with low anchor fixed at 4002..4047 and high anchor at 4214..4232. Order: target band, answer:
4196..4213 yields 0.6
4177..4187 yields -0.3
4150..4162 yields -0.9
